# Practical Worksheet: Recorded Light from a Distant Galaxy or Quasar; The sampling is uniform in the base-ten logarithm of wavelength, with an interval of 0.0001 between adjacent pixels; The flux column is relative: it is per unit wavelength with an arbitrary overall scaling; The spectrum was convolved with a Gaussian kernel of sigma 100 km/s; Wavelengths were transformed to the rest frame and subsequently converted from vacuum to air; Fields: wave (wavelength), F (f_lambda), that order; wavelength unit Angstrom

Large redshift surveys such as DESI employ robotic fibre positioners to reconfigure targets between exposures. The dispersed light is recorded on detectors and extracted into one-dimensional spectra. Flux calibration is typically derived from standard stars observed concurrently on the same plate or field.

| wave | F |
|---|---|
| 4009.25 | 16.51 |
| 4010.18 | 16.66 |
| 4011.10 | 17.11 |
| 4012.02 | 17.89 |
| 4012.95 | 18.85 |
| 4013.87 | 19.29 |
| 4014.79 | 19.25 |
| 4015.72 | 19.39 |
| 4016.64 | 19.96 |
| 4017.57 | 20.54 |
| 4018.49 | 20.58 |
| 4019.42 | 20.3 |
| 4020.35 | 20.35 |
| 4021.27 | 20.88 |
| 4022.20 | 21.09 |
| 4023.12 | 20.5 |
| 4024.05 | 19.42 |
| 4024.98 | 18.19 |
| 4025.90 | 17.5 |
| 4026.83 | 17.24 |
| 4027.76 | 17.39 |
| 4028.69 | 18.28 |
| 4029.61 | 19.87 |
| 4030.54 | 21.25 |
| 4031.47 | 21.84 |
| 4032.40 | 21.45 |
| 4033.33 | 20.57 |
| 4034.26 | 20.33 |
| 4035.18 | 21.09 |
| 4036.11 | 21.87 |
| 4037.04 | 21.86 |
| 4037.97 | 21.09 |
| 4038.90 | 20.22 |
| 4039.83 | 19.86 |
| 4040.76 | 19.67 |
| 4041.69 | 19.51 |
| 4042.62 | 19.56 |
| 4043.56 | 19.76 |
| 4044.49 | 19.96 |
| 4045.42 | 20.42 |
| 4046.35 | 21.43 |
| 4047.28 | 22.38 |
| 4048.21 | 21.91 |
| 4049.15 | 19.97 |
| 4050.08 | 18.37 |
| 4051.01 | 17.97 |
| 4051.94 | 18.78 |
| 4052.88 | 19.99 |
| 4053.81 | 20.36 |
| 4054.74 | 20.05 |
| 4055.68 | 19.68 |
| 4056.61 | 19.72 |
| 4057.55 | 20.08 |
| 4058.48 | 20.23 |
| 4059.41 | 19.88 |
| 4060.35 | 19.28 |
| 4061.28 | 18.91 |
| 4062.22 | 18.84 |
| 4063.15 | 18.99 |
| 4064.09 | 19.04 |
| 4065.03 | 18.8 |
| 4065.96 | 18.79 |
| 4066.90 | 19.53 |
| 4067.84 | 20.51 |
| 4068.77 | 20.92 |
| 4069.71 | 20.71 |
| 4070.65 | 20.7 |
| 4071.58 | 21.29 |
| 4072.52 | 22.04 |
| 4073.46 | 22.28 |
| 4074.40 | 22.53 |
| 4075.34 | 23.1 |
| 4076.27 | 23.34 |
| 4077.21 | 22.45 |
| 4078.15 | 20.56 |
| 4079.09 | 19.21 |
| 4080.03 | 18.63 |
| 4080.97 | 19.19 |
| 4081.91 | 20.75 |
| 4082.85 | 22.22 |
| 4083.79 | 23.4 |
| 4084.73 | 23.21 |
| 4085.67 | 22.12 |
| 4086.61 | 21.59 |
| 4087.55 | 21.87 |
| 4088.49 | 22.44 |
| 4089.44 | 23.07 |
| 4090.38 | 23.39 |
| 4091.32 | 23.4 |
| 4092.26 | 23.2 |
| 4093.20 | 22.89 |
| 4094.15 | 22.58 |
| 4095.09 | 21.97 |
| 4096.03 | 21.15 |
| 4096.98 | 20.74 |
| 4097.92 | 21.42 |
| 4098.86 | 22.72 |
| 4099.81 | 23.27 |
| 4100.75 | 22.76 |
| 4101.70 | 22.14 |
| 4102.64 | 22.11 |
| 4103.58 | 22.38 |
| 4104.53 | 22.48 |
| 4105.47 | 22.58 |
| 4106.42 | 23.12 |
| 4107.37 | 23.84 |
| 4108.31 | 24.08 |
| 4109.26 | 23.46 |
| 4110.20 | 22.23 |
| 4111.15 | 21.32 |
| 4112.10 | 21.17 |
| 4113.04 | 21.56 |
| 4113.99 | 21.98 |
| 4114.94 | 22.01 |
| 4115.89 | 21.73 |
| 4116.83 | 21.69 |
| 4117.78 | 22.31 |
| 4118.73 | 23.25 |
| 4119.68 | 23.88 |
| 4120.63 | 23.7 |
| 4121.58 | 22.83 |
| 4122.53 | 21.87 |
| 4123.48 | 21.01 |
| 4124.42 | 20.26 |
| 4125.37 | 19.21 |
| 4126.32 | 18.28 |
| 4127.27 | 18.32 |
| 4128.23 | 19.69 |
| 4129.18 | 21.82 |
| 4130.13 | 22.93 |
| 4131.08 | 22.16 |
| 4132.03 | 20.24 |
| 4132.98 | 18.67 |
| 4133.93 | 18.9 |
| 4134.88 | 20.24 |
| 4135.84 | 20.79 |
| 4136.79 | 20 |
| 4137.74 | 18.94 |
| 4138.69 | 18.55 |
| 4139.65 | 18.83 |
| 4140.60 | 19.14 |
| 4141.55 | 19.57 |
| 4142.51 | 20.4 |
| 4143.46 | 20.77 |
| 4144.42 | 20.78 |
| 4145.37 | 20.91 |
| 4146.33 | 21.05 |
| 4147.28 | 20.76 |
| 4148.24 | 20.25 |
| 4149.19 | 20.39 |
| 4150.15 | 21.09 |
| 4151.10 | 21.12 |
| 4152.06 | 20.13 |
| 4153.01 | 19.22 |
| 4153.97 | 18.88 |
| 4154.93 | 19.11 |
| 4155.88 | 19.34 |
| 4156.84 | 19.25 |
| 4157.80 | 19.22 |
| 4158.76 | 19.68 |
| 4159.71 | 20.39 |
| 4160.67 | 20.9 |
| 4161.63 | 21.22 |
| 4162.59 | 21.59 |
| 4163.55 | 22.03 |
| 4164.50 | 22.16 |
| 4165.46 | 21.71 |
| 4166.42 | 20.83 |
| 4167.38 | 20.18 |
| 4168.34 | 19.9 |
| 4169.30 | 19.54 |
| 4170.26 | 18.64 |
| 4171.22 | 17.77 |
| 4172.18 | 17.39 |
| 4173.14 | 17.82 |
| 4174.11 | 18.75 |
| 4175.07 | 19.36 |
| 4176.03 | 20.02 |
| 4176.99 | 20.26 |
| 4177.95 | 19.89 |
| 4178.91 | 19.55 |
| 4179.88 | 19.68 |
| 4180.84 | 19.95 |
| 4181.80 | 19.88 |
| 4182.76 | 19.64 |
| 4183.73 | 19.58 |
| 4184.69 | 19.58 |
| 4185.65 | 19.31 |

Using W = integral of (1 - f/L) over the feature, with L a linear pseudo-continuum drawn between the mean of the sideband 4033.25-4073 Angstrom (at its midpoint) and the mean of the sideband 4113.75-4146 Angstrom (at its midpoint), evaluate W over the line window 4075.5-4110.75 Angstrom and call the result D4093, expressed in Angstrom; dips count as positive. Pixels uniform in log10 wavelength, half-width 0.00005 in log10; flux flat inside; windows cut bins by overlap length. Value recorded -3.1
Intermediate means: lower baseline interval 20.1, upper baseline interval 20.7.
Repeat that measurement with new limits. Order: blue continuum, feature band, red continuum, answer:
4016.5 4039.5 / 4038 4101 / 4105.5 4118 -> 1.1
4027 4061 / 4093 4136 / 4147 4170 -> -3.1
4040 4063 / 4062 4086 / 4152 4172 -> -1.2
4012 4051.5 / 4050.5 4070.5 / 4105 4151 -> 0.7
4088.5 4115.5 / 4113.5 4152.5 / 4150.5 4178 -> 0.8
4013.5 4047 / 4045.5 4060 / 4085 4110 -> 0.6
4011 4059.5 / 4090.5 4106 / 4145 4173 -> -1.8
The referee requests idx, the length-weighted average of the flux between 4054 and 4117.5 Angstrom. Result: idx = 21.5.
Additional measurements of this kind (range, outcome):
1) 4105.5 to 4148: 21.1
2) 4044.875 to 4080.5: 20.3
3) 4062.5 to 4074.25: 20.3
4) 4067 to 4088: 21.5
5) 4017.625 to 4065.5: 19.9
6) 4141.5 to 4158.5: 20.1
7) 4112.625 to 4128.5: 21.4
